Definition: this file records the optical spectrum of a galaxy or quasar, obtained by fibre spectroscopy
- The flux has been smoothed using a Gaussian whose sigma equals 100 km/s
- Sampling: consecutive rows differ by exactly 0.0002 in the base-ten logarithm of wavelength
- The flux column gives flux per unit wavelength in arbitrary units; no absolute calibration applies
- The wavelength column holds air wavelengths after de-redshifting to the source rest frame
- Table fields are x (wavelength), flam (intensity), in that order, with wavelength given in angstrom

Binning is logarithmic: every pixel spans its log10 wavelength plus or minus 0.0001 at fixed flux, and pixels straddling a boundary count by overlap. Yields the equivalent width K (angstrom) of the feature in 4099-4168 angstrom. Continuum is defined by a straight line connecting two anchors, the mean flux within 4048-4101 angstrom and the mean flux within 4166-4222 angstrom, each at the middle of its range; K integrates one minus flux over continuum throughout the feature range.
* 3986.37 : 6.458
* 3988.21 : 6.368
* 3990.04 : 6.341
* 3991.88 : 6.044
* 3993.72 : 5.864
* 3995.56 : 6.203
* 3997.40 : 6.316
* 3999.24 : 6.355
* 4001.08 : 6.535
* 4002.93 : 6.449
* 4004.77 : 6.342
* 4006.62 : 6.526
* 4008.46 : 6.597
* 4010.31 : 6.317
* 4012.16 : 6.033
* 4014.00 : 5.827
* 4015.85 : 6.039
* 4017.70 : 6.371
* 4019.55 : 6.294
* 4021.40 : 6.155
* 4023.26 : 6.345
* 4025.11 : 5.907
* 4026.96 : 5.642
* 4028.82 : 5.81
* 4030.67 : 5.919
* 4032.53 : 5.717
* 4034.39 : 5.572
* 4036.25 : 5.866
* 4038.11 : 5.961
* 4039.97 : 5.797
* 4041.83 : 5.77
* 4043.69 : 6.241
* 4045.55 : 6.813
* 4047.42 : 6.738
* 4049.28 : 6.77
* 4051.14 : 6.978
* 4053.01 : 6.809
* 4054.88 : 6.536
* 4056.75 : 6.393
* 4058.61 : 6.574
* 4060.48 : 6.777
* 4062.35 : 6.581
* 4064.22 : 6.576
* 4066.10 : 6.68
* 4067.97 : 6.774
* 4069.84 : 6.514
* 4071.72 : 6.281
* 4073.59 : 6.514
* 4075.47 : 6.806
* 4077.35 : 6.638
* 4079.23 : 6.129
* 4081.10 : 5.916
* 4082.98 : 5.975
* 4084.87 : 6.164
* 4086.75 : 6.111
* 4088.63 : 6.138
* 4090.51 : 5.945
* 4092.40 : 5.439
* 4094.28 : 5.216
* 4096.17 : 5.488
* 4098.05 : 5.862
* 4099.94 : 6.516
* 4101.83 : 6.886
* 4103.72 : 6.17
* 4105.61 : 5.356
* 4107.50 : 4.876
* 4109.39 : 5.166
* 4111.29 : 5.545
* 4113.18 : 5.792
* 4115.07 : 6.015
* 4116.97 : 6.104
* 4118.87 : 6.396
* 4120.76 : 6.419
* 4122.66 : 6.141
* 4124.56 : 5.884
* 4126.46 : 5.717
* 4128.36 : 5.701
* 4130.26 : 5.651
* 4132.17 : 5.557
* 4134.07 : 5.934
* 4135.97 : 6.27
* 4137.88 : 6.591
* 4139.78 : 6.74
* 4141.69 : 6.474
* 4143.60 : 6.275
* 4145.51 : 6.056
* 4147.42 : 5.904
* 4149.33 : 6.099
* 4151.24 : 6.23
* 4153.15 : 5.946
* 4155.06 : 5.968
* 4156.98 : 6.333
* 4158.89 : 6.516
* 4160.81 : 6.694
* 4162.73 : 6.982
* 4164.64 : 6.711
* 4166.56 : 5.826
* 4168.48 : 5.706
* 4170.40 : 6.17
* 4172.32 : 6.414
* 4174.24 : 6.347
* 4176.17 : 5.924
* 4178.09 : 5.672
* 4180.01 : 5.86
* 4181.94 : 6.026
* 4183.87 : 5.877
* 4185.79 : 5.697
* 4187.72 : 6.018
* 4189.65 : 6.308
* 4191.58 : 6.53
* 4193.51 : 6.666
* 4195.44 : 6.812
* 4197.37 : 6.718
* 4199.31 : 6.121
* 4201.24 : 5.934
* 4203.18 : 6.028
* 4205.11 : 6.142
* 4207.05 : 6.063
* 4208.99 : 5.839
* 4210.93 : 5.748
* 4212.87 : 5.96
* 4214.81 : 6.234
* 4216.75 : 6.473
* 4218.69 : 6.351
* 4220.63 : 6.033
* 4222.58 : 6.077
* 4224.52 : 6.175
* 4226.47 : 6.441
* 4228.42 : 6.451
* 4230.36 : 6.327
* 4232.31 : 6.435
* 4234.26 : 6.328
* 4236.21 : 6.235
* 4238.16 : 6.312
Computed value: 1.46 angstrom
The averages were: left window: 6.33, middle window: 6.09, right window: 6.12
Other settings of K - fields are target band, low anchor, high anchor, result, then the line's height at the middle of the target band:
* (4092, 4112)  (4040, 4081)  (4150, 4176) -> 2.3 angstrom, 6.43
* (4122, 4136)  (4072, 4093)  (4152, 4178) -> 0.9 angstrom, 6.22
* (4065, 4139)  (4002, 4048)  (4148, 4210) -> 1.4 angstrom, 6.15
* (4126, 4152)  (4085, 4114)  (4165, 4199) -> -0.6 angstrom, 5.96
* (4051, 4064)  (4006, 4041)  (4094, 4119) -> -1.5 angstrom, 5.94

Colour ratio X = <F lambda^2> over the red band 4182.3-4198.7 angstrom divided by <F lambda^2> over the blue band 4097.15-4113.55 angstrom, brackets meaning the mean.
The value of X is 1.1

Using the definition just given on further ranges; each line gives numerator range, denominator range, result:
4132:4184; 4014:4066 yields 1.05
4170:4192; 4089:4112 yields 1.10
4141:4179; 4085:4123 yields 1.08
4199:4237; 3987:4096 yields 1.08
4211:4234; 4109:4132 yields 1.12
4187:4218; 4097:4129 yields 1.10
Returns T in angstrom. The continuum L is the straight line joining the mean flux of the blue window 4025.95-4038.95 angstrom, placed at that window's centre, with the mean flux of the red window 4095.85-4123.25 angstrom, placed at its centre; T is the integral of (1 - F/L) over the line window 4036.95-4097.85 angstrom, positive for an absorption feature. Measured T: -4.8 angstrom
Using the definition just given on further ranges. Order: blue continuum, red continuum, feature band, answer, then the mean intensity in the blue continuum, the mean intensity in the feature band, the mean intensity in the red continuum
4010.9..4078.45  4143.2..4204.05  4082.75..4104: 0.9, 6.31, 5.99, 6.2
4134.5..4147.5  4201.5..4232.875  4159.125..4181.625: 0.2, 6.34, 6.21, 6.17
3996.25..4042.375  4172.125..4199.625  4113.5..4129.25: 0.3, 6.1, 6.04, 6.19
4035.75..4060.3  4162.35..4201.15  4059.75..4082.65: -0.4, 6.43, 6.5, 6.2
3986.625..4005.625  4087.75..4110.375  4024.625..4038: 0.7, 6.29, 5.78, 5.75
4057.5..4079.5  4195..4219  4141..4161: 0.4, 6.58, 6.2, 6.17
